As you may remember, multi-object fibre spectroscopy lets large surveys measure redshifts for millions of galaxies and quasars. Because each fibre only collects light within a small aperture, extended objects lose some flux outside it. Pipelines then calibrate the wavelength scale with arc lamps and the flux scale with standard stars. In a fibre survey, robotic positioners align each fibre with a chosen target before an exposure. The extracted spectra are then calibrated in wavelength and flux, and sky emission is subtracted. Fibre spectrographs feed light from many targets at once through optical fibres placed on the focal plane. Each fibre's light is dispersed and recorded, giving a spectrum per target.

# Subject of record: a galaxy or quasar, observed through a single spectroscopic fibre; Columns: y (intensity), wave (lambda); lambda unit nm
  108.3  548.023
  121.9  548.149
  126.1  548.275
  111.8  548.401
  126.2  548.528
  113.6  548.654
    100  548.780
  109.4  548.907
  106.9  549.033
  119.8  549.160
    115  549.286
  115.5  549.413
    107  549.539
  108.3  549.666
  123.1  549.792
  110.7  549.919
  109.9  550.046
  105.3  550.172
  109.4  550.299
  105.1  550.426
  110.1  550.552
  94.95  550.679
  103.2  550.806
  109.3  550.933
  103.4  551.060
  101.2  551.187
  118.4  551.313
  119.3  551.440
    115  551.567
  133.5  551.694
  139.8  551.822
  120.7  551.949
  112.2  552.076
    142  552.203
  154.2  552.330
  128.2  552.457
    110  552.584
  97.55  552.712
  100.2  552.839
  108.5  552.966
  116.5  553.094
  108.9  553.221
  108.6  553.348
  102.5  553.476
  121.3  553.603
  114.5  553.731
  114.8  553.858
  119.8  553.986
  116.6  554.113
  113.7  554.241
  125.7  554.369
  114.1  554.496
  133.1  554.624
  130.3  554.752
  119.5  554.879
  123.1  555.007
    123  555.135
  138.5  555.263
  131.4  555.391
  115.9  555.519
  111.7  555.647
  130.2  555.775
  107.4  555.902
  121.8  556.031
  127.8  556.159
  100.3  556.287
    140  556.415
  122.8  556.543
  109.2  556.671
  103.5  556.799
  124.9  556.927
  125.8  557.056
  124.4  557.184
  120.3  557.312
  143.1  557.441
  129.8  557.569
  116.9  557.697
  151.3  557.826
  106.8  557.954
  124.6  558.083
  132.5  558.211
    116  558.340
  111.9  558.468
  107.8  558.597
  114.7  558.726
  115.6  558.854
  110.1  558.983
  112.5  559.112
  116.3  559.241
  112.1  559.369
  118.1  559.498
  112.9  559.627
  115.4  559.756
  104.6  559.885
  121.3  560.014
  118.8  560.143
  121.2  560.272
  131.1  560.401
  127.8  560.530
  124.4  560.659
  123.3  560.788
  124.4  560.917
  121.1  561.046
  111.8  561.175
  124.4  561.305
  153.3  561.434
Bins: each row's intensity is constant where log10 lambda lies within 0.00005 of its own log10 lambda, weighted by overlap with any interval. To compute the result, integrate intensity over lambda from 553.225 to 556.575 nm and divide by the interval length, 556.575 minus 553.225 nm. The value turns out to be 120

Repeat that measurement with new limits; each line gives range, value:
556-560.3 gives 119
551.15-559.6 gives 120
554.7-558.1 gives 123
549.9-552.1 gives 112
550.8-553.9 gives 116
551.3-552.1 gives 123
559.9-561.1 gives 123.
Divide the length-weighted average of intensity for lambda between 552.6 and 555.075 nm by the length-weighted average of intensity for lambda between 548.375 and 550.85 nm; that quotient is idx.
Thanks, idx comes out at 1.0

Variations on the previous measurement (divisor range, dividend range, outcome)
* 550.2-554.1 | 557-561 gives 1.05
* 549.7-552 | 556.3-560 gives 1.06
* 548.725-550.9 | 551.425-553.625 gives 1.09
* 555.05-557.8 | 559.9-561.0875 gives 1.00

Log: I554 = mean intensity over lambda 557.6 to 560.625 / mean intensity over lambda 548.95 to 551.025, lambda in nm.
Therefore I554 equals 1.08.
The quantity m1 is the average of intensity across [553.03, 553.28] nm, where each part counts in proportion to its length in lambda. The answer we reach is 113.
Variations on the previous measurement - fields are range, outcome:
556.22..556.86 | 115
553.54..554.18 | 117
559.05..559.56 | 115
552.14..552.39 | 148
